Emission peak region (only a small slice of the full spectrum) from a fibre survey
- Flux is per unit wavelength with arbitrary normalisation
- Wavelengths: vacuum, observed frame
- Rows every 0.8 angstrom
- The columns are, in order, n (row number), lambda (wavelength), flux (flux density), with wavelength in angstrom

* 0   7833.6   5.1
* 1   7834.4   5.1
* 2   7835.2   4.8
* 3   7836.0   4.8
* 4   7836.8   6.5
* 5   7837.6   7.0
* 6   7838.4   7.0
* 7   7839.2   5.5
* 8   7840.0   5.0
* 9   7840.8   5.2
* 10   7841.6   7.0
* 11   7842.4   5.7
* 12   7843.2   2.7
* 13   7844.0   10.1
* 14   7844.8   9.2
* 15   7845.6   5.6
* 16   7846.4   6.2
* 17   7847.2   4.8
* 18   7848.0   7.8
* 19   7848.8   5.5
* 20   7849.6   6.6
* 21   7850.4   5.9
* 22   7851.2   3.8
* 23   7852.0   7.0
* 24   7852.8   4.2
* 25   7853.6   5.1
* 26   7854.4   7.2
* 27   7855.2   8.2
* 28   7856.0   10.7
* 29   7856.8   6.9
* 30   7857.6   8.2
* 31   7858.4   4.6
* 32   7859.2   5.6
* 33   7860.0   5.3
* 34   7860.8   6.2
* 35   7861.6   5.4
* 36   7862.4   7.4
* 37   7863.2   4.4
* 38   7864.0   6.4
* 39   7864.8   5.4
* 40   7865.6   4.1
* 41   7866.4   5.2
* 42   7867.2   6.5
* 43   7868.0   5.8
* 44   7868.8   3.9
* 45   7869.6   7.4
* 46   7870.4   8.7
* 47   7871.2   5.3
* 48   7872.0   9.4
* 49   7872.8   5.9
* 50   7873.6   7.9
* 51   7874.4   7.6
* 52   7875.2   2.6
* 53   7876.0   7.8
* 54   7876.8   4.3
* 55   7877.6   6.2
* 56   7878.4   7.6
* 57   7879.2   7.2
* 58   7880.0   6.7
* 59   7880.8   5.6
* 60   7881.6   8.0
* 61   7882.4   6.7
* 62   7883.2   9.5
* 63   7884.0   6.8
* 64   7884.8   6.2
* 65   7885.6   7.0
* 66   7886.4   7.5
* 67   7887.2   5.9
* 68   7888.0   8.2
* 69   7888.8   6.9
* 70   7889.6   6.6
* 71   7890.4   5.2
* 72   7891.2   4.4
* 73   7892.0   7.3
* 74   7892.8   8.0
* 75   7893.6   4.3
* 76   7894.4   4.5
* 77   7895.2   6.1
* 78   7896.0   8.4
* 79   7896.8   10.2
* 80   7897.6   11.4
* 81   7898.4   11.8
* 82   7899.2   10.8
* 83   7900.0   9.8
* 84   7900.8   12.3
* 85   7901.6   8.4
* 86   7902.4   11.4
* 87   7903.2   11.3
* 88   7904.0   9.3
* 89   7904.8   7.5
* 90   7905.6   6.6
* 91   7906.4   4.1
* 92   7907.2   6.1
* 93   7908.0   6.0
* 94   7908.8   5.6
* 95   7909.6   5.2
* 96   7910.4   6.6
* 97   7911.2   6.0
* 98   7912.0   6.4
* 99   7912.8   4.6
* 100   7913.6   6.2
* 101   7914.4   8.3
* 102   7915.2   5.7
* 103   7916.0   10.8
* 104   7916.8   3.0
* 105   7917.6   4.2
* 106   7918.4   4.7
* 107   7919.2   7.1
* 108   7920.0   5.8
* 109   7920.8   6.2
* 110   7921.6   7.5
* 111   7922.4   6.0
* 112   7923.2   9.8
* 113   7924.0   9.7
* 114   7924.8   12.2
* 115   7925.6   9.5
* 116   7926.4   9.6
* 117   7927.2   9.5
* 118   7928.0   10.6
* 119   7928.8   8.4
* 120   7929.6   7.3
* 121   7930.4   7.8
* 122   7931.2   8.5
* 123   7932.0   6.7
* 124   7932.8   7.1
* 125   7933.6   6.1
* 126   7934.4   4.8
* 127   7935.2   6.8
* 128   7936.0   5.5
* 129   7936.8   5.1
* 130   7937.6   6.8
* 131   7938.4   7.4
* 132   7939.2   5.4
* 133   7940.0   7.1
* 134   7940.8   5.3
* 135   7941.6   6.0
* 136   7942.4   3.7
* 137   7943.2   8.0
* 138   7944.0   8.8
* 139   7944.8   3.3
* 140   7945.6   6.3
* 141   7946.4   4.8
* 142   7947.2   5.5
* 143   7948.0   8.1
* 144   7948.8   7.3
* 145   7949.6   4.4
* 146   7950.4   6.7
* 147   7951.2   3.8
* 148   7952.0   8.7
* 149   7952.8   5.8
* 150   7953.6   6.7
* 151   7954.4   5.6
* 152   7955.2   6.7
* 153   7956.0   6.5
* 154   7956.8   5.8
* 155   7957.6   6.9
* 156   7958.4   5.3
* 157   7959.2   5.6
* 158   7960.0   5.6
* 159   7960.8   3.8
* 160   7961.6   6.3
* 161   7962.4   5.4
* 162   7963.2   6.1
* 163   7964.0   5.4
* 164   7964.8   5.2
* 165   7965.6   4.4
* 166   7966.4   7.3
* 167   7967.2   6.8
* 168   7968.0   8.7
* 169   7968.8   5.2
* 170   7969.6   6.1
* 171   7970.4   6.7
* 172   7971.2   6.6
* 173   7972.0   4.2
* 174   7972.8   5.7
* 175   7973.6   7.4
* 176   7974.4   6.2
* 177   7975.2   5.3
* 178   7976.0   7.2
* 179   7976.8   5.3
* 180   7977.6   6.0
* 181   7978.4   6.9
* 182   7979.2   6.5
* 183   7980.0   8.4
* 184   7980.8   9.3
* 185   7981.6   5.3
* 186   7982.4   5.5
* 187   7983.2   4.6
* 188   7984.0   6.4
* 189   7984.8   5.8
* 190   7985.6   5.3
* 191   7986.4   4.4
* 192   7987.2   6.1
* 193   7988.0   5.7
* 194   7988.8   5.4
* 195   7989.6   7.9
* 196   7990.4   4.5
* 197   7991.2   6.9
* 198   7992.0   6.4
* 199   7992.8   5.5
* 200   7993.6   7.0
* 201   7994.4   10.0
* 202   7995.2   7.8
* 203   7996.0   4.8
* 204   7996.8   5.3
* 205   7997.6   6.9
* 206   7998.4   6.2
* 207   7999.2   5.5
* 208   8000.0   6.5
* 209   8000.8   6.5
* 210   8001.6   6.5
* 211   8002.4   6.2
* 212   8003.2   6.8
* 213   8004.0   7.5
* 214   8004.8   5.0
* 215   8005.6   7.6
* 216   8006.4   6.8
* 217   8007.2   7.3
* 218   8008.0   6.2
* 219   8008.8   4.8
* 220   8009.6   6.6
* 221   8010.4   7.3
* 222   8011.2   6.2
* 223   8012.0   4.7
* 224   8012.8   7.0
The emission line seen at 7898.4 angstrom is H-alpha 6563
